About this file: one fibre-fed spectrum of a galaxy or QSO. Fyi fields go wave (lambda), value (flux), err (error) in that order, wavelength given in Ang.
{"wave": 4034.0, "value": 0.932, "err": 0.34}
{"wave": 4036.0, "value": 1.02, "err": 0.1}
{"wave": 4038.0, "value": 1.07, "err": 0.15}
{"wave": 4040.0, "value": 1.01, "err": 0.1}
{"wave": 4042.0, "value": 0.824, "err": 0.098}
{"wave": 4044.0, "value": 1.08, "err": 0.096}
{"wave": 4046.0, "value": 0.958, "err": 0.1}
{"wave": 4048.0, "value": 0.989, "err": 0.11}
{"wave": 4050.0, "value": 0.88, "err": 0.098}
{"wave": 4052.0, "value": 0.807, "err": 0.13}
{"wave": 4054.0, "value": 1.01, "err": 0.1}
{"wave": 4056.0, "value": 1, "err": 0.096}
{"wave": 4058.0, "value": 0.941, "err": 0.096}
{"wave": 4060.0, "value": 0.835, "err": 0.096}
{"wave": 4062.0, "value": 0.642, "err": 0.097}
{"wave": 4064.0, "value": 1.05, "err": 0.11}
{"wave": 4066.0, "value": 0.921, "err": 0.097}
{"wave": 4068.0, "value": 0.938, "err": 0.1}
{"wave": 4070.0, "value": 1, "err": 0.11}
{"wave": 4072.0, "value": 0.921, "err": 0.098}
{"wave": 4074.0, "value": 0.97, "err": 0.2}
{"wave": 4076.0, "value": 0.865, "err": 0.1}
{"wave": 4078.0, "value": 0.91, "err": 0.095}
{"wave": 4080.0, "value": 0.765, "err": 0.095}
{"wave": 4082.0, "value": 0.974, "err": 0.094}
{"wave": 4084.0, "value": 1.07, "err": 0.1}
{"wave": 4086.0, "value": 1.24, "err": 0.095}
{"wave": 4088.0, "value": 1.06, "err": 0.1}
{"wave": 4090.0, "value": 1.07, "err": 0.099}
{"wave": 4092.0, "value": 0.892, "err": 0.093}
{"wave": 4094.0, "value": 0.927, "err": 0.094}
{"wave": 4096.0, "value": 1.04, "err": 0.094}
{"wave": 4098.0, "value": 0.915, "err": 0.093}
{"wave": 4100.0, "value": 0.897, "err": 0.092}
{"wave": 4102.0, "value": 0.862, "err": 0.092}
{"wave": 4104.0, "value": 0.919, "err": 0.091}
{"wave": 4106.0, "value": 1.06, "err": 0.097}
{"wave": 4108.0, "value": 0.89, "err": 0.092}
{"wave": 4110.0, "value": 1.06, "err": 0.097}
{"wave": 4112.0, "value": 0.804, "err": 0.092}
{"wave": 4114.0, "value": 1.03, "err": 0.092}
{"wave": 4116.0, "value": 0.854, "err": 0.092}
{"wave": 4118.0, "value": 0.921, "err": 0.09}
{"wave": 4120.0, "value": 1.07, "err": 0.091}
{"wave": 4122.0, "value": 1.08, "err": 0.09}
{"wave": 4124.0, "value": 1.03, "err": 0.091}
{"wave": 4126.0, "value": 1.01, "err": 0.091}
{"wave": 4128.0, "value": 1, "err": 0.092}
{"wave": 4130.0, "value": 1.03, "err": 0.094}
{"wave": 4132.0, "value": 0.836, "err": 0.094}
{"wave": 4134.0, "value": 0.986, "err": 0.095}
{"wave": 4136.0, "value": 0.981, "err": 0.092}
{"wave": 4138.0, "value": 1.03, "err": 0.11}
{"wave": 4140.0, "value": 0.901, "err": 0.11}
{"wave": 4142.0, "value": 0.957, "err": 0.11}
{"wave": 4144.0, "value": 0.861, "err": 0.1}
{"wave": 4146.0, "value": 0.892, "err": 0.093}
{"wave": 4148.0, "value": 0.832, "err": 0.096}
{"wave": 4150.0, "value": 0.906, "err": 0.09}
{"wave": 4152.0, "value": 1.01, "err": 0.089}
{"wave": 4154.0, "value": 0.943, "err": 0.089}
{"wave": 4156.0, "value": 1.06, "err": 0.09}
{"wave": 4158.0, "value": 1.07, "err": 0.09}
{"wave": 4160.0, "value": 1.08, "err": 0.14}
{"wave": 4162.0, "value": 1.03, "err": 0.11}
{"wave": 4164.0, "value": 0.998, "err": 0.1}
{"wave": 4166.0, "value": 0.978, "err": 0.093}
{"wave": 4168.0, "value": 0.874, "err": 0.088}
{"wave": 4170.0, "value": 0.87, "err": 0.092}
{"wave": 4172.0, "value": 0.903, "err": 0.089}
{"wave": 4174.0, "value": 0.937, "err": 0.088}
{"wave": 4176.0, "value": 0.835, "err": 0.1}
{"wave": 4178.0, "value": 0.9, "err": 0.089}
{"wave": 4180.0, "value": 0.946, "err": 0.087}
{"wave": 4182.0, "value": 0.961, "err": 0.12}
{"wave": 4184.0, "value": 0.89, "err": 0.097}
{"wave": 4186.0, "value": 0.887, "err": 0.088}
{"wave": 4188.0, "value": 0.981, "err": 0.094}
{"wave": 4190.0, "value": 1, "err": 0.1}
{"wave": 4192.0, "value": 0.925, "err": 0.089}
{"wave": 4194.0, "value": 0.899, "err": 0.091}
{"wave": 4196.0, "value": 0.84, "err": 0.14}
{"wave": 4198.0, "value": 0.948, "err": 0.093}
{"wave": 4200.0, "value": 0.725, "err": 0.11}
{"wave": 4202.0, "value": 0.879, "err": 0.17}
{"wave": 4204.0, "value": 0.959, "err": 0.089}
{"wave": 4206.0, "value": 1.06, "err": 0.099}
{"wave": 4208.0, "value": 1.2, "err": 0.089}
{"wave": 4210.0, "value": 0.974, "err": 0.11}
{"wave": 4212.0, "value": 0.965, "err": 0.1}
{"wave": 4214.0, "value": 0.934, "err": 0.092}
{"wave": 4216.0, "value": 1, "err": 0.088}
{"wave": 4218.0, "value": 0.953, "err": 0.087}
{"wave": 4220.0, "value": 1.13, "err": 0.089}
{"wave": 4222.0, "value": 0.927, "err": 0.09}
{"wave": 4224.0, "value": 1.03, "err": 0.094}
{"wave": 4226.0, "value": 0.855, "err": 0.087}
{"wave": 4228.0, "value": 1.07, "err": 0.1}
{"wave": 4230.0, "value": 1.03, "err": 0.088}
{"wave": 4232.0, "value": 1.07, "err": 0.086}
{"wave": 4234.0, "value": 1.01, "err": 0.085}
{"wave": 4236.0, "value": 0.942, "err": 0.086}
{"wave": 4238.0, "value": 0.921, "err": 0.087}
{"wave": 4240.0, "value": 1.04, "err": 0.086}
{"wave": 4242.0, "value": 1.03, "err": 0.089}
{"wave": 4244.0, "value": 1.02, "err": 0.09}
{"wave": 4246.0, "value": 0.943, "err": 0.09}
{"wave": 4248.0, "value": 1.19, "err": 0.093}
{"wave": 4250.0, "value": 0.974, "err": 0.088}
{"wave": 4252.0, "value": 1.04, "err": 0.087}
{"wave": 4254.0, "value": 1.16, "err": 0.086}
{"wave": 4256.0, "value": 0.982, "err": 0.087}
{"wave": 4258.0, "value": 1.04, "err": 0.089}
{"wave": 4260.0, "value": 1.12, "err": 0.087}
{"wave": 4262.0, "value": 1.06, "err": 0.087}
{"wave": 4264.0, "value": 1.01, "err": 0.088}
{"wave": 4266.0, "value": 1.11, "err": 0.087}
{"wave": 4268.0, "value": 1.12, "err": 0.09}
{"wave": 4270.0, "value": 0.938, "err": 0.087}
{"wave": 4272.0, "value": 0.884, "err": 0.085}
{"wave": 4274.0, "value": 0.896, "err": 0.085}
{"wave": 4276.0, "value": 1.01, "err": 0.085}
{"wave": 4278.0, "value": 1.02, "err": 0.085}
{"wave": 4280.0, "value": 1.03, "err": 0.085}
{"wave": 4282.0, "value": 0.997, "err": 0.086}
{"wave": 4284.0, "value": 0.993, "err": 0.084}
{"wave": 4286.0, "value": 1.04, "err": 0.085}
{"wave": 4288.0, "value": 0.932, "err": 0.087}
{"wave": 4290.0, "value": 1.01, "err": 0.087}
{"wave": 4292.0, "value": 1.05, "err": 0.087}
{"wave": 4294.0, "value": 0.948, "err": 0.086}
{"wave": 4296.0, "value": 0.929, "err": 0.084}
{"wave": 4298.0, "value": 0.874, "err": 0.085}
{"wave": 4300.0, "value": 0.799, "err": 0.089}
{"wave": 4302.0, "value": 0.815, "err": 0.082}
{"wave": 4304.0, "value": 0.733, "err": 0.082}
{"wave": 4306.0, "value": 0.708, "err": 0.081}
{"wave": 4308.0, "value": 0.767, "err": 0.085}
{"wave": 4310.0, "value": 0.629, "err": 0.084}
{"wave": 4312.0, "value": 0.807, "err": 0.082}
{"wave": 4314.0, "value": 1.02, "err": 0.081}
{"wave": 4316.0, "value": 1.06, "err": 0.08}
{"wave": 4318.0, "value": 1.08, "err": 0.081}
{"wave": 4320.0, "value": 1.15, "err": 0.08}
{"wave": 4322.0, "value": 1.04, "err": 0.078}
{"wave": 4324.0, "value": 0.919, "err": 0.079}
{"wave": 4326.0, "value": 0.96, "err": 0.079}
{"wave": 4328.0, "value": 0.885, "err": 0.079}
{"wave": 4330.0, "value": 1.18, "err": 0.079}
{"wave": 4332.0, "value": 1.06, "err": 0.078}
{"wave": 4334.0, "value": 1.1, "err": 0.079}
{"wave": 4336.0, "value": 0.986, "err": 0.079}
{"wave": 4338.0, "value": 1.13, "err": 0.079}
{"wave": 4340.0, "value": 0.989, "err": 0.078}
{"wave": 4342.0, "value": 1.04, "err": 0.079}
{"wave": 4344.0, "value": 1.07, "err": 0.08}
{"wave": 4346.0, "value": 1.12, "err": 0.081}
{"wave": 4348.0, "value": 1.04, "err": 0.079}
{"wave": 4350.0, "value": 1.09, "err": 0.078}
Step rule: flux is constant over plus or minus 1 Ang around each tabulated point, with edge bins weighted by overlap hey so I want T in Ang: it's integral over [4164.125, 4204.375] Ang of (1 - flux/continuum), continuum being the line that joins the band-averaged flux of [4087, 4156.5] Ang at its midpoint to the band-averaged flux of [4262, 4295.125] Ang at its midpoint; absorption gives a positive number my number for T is 2.8 Ang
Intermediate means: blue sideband 0.96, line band 0.908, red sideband 1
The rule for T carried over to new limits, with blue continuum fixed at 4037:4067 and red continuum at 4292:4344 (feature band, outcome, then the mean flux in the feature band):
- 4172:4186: 0.5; 0.909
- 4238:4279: -3.5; 1.03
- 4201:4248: -2.9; 1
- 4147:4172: -0.7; 0.968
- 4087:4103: -0.4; 0.958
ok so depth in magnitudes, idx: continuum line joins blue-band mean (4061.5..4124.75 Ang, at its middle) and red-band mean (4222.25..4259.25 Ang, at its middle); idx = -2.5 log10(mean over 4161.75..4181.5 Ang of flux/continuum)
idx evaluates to 0.08 mag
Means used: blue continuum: 0.96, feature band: 0.924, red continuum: 1.02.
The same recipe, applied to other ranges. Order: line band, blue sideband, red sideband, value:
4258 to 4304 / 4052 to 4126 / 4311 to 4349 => 0.04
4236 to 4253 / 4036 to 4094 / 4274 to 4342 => -0.06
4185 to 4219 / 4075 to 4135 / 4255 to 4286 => 0.05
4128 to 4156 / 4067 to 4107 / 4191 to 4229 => 0.02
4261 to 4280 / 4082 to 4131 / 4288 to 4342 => -0.05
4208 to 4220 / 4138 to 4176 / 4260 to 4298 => -0.03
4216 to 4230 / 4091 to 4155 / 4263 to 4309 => -0.06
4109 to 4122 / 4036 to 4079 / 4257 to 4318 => -0.03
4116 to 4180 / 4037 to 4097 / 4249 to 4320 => 0.00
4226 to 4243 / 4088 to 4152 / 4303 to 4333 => -0.07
